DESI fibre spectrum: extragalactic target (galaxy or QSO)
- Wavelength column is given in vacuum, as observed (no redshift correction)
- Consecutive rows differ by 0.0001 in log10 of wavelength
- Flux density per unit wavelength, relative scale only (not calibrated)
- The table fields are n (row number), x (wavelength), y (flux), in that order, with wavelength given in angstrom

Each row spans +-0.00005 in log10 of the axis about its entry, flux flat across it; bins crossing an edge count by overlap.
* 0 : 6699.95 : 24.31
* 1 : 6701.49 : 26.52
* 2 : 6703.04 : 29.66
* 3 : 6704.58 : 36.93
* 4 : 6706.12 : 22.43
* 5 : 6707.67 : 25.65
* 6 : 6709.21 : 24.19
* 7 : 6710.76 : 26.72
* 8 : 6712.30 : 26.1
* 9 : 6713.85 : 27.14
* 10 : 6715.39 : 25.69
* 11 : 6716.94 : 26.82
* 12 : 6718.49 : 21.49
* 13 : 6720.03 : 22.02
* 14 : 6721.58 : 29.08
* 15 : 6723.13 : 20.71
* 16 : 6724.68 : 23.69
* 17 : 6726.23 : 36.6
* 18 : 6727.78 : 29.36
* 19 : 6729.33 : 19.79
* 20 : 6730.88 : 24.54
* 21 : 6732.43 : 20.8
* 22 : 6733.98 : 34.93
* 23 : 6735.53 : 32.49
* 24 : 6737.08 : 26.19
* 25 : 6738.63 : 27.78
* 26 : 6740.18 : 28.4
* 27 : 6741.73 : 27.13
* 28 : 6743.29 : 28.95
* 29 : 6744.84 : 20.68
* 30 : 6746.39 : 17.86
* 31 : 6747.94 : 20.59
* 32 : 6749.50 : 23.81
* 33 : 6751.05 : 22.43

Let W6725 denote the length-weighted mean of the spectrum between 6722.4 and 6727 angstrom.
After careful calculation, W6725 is 27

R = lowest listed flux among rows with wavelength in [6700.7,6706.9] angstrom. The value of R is 22.43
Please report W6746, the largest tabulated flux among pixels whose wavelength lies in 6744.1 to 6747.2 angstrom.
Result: 20.68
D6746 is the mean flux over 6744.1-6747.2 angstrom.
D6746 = 19.3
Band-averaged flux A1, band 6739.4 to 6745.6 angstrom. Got 26.3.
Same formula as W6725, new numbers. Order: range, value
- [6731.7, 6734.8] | 28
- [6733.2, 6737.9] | 31.2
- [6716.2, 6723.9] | 24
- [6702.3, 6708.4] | 28.7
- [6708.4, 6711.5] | 25.4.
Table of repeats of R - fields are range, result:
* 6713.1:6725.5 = 20.71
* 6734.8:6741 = 26.19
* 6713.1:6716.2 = 25.69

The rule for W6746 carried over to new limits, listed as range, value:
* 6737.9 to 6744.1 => 28.95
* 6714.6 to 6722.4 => 29.08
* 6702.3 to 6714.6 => 36.93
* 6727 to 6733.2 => 29.36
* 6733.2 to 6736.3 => 34.93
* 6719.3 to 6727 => 36.6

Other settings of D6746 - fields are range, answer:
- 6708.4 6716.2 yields 26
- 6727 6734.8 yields 25.9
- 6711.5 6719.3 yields 25.5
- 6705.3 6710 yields 24.2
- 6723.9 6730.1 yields 27.3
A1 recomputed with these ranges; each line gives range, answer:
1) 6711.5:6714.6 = 26.6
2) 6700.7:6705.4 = 30.9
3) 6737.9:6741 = 28.1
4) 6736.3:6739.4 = 27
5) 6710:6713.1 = 26.4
